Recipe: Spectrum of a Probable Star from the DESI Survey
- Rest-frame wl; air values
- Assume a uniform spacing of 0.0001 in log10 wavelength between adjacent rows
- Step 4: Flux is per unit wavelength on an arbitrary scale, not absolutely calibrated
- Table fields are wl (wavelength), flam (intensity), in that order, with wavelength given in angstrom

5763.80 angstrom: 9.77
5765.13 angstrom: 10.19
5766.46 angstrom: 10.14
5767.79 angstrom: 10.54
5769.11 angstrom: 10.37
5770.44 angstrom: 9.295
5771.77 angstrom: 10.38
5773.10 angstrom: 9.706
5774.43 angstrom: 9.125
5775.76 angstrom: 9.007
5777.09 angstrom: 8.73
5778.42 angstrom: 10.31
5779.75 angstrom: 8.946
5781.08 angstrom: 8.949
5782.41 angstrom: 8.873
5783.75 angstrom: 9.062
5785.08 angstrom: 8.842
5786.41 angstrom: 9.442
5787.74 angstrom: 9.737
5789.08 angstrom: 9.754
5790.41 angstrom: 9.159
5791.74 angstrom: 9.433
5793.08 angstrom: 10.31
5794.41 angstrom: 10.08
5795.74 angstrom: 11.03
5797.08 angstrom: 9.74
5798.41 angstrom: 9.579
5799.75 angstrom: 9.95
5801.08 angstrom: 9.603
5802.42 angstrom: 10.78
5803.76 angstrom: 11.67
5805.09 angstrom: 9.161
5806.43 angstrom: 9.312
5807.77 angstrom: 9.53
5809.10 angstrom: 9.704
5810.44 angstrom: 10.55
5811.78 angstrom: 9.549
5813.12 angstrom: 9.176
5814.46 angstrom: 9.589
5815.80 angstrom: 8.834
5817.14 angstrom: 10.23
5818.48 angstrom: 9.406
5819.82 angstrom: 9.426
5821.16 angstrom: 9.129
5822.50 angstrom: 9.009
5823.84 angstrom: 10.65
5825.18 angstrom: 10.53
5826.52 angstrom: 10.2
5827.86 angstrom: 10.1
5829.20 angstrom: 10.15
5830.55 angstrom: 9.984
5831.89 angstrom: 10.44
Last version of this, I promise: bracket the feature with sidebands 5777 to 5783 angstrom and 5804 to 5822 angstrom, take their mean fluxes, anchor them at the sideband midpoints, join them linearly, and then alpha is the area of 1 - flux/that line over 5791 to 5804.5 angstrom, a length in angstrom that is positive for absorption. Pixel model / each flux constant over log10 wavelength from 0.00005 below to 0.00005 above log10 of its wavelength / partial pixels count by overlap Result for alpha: -1.2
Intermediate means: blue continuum 9.21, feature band 10.2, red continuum 9.55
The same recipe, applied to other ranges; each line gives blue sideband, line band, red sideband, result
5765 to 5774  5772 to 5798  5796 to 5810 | 1.3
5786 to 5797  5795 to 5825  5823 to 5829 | 0.9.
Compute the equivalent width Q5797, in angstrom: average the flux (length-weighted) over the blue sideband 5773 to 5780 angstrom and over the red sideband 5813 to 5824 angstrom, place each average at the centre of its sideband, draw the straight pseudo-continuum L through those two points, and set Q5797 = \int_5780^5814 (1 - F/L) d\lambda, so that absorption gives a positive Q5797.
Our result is -1.2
